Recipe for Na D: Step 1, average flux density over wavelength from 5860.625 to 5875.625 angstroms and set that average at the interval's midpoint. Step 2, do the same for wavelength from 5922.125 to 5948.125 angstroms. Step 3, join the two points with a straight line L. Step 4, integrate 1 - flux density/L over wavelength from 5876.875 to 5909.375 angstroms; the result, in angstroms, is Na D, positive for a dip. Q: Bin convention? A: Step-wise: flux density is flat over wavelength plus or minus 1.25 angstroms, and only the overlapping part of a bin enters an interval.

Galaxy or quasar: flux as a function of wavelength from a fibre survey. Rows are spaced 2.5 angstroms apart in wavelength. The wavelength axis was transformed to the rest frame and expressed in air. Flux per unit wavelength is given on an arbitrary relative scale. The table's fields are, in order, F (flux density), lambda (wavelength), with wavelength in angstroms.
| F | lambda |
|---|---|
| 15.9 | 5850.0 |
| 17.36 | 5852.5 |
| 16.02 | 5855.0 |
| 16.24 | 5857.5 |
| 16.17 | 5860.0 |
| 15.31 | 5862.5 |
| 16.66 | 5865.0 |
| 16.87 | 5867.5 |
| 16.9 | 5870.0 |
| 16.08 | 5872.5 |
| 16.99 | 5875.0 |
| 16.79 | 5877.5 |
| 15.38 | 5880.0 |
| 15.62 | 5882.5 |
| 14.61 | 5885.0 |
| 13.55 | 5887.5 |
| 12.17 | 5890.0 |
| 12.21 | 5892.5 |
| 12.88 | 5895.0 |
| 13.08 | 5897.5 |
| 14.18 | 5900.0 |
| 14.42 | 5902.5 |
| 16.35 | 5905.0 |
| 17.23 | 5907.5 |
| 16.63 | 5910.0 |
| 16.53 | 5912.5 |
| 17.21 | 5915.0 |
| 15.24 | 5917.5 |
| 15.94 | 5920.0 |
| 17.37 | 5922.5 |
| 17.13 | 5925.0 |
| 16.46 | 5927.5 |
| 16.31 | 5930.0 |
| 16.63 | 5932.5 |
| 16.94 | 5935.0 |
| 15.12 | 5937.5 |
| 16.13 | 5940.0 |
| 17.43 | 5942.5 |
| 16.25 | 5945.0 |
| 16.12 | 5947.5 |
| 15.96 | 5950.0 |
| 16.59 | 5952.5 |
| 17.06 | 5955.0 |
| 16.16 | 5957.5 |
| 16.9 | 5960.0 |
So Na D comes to 3.9 angstroms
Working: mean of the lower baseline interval 16.4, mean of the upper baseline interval 16.5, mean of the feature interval 14.5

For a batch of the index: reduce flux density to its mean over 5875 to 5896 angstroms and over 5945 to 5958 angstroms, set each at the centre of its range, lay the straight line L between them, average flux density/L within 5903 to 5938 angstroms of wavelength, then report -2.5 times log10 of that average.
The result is -0.07 mag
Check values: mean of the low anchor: 14.3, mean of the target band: 16.5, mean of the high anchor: 16.4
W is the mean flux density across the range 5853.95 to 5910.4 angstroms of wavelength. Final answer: 15.3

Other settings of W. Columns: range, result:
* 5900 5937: 16.4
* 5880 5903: 13.7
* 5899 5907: 15.2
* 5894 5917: 15.4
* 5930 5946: 16.4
